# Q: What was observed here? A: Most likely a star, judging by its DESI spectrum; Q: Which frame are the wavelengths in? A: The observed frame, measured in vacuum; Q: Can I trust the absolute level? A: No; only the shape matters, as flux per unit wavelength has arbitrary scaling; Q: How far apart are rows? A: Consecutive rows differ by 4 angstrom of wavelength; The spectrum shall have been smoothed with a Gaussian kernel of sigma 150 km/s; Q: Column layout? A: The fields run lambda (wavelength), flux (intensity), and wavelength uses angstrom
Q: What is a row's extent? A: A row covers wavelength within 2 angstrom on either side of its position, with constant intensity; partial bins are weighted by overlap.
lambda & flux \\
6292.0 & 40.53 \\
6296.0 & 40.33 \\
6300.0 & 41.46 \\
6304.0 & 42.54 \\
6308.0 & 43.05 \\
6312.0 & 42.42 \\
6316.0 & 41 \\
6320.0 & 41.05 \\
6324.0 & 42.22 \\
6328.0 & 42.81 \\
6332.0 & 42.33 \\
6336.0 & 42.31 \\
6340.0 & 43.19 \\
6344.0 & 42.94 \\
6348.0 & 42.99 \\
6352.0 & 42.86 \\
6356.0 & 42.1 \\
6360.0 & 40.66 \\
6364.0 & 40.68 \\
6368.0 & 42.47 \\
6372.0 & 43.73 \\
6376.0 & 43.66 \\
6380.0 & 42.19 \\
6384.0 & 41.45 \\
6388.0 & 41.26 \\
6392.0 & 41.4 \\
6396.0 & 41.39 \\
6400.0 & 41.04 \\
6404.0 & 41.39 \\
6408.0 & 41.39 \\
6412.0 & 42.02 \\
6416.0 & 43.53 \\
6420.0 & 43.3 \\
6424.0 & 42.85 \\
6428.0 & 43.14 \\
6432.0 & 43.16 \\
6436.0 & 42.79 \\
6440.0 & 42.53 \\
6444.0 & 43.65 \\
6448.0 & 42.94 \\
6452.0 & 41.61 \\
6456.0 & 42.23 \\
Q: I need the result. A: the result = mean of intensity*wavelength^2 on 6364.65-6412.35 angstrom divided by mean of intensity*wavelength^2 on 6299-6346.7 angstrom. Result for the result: 1.01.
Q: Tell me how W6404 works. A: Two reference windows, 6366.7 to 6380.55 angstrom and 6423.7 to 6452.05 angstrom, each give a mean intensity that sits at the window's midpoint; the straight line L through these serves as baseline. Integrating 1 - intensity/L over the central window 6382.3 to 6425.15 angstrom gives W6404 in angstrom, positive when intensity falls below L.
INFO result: 1.1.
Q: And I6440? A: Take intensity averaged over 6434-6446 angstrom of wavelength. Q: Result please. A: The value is 43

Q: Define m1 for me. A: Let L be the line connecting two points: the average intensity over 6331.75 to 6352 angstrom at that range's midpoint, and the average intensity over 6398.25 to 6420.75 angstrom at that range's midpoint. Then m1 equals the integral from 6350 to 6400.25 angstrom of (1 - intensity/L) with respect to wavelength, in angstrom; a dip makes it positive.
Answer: 0.58 angstrom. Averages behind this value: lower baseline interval 42.8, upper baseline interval 42.1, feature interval 41.9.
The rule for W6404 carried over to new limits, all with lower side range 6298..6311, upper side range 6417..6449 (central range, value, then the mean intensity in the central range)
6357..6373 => 0.34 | 41.8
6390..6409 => 0.69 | 41.3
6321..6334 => 0.04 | 42.3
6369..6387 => 0.04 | 42.7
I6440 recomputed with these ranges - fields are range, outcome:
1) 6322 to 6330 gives 42.5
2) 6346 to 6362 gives 42.2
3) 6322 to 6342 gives 42.6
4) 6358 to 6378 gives 42.2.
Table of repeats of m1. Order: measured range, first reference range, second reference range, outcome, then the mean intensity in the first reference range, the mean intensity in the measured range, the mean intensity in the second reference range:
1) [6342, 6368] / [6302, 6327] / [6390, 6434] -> 0.0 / 42.1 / 42.1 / 42.2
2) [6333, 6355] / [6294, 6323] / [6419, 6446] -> -0.4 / 41.7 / 42.8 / 43.1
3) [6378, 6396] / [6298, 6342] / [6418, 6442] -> 0.5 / 42.2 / 41.6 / 43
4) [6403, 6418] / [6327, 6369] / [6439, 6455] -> 0.1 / 42.3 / 42.1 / 42.7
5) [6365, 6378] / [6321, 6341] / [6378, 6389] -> -0.4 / 42.5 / 43.1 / 41.7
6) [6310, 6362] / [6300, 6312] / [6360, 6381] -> 0.3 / 42.5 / 42.2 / 42.4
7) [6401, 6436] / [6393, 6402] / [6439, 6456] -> -0.6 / 41.2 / 42.6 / 42.6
